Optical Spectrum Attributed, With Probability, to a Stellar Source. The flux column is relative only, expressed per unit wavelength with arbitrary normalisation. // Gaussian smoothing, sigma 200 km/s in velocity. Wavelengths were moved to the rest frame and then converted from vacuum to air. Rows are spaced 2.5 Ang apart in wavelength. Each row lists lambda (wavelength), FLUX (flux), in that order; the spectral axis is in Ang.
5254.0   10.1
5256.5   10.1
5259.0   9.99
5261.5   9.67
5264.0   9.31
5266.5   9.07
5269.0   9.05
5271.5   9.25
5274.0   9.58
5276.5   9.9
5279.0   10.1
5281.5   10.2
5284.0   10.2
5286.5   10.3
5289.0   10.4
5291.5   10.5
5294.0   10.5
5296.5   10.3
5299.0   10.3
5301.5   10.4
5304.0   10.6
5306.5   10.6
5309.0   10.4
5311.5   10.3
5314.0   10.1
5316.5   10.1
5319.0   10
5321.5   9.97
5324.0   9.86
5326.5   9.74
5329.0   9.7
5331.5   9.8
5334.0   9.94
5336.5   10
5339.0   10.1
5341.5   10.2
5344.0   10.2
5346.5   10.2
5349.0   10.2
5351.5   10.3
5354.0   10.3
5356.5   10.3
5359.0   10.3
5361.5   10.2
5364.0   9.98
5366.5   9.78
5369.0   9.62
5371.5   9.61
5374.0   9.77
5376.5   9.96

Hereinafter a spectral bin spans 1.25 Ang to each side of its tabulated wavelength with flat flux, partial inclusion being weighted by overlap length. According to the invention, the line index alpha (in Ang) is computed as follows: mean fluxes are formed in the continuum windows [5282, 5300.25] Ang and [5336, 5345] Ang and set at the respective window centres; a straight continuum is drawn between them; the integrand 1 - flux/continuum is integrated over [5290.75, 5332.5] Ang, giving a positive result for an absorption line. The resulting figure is 0.3 Ang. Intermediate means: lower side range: 10.4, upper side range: 10.1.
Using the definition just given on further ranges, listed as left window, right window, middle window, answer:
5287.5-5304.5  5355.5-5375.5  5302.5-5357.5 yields 0.28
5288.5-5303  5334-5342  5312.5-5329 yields 0.42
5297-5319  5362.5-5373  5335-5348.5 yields -0.18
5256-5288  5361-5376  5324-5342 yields -0.22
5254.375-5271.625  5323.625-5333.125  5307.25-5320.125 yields -0.63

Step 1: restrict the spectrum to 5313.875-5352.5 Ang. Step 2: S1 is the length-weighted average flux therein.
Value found 10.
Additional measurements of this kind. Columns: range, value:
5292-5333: 10.2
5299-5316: 10.4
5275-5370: 10.2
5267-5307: 10.1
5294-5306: 10.4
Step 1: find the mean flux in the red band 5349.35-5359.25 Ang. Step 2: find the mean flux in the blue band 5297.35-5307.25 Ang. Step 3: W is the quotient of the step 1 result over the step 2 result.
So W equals 0.98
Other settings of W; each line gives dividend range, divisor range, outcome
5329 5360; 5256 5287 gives 1.04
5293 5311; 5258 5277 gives 1.10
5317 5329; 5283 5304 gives 0.95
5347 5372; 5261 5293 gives 1.03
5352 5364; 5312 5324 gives 1.02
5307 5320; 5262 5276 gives 1.10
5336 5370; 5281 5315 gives 0.98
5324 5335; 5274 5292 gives 0.96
